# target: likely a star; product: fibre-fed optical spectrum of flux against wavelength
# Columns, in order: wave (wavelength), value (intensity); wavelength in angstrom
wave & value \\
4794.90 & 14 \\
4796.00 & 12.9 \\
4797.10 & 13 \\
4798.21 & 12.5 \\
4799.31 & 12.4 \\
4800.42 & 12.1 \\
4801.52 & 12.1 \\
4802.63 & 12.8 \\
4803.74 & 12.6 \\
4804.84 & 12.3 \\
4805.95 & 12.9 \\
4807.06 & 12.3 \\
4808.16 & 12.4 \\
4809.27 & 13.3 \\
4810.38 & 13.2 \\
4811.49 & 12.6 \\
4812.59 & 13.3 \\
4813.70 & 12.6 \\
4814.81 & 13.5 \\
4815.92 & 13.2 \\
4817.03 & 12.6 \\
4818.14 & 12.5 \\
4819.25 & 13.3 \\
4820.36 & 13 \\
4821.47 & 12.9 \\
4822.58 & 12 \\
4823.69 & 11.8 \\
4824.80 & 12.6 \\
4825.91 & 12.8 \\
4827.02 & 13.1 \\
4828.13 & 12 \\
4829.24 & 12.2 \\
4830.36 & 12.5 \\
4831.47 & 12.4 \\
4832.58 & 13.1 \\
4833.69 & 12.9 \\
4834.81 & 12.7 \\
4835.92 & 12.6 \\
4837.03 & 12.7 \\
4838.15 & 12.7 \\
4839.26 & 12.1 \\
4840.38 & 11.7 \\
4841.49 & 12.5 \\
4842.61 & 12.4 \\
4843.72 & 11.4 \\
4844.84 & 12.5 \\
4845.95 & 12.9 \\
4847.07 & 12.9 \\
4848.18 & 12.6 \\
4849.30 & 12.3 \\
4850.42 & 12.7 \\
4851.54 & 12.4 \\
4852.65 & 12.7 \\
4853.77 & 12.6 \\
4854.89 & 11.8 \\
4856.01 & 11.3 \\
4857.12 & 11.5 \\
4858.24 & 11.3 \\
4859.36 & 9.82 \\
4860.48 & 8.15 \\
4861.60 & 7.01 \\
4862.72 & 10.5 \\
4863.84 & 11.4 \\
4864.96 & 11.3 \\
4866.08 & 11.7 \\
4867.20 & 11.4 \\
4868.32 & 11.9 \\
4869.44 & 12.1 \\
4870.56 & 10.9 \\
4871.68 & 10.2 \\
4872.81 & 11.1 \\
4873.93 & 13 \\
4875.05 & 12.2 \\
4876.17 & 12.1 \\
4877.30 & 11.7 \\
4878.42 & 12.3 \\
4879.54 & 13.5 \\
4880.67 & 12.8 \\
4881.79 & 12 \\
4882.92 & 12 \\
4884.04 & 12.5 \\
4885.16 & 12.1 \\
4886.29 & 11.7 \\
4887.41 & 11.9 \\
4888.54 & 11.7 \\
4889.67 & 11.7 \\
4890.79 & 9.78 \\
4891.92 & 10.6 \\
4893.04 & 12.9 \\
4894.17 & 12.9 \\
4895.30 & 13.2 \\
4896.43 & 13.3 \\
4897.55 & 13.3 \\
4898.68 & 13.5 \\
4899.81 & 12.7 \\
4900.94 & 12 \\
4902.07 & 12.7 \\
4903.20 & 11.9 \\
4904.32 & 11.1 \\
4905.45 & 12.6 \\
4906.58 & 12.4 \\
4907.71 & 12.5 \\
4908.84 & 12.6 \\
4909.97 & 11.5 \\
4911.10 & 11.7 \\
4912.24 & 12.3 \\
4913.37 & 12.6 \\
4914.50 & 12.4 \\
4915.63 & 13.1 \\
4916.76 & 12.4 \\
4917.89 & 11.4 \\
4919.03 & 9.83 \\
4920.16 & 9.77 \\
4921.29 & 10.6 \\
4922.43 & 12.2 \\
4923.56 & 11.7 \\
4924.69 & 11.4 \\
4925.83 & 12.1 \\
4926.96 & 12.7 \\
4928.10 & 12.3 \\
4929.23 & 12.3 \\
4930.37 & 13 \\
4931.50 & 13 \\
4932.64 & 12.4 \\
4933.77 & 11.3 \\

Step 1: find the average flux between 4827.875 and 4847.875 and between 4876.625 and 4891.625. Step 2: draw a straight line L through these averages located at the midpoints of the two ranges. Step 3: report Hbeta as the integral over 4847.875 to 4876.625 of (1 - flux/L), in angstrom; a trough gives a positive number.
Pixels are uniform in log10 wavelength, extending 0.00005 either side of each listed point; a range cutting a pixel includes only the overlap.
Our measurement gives 1.9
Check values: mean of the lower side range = 12.5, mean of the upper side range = 11.9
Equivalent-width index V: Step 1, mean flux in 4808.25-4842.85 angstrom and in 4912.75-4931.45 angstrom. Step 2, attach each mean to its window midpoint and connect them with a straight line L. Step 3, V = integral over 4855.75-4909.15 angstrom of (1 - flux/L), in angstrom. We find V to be 1.9 angstrom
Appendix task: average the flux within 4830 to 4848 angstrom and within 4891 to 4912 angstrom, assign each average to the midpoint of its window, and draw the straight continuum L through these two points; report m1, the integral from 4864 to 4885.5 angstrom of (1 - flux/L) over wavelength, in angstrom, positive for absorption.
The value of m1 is 0.9 angstrom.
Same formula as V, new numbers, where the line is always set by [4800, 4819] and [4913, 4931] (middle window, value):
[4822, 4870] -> 2.04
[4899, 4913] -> -0.24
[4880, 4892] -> 0.37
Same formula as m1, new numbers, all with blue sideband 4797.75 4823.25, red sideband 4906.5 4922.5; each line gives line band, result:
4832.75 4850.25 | -0.1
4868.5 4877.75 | 0.4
